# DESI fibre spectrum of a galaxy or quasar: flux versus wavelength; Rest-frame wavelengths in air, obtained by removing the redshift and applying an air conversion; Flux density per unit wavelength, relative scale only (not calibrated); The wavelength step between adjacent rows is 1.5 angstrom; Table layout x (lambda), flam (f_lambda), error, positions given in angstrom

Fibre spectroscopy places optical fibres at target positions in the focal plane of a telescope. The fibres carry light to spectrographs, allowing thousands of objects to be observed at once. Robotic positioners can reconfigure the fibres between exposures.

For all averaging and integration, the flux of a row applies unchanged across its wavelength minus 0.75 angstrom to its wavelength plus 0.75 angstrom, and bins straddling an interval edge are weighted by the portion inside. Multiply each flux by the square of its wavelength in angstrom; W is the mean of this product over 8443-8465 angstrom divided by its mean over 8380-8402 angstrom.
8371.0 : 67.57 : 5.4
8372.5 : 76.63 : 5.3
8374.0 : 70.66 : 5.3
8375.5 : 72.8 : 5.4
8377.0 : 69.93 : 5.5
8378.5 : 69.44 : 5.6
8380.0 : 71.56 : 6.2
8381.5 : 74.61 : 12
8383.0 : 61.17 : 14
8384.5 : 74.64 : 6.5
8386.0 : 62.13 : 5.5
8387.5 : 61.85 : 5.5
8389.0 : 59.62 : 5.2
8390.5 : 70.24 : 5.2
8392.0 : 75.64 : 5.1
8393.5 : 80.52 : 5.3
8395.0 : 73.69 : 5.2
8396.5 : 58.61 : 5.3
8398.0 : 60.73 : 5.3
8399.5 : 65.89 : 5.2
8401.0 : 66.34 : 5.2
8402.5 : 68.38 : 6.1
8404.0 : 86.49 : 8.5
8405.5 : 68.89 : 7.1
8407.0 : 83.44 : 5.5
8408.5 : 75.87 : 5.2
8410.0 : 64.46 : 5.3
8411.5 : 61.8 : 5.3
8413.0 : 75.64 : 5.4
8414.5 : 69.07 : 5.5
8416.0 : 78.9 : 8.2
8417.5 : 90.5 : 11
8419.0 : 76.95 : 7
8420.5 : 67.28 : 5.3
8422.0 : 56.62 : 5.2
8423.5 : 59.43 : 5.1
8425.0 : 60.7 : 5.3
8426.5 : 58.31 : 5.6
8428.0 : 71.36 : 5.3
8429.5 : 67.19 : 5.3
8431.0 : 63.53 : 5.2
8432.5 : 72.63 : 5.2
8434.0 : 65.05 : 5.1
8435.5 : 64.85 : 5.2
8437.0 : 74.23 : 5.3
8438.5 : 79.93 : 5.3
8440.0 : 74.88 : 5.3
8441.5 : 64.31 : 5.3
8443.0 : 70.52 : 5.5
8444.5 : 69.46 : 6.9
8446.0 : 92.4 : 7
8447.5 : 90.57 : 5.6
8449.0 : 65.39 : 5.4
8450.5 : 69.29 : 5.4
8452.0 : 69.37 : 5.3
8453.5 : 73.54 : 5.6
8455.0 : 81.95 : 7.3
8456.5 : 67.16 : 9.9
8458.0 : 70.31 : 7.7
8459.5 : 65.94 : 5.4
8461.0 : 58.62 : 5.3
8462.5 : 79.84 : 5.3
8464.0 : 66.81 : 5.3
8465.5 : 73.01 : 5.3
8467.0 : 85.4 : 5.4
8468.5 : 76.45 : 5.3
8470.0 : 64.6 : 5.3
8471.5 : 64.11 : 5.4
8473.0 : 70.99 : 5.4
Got 1.09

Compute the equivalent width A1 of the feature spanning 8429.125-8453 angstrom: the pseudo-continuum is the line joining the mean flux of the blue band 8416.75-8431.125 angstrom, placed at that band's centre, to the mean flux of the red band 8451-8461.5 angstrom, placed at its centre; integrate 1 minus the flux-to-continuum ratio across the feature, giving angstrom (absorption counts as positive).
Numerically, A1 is -1.2 angstrom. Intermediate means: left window 67.3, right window 69.8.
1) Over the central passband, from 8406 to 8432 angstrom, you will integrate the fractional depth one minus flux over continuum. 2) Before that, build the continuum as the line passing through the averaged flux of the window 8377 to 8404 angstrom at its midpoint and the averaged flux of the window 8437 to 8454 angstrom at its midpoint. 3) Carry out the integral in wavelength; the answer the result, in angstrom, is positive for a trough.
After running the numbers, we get 0.8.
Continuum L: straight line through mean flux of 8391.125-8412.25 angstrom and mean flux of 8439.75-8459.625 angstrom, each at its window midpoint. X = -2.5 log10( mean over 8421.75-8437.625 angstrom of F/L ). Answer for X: 0.114 mag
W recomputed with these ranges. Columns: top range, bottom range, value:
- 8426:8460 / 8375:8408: 1.04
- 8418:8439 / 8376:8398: 0.99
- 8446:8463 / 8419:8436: 1.13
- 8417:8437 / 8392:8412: 0.96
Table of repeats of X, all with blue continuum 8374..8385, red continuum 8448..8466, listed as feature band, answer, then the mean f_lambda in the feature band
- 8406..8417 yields -0.040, 73.1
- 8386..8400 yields 0.052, 67.2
